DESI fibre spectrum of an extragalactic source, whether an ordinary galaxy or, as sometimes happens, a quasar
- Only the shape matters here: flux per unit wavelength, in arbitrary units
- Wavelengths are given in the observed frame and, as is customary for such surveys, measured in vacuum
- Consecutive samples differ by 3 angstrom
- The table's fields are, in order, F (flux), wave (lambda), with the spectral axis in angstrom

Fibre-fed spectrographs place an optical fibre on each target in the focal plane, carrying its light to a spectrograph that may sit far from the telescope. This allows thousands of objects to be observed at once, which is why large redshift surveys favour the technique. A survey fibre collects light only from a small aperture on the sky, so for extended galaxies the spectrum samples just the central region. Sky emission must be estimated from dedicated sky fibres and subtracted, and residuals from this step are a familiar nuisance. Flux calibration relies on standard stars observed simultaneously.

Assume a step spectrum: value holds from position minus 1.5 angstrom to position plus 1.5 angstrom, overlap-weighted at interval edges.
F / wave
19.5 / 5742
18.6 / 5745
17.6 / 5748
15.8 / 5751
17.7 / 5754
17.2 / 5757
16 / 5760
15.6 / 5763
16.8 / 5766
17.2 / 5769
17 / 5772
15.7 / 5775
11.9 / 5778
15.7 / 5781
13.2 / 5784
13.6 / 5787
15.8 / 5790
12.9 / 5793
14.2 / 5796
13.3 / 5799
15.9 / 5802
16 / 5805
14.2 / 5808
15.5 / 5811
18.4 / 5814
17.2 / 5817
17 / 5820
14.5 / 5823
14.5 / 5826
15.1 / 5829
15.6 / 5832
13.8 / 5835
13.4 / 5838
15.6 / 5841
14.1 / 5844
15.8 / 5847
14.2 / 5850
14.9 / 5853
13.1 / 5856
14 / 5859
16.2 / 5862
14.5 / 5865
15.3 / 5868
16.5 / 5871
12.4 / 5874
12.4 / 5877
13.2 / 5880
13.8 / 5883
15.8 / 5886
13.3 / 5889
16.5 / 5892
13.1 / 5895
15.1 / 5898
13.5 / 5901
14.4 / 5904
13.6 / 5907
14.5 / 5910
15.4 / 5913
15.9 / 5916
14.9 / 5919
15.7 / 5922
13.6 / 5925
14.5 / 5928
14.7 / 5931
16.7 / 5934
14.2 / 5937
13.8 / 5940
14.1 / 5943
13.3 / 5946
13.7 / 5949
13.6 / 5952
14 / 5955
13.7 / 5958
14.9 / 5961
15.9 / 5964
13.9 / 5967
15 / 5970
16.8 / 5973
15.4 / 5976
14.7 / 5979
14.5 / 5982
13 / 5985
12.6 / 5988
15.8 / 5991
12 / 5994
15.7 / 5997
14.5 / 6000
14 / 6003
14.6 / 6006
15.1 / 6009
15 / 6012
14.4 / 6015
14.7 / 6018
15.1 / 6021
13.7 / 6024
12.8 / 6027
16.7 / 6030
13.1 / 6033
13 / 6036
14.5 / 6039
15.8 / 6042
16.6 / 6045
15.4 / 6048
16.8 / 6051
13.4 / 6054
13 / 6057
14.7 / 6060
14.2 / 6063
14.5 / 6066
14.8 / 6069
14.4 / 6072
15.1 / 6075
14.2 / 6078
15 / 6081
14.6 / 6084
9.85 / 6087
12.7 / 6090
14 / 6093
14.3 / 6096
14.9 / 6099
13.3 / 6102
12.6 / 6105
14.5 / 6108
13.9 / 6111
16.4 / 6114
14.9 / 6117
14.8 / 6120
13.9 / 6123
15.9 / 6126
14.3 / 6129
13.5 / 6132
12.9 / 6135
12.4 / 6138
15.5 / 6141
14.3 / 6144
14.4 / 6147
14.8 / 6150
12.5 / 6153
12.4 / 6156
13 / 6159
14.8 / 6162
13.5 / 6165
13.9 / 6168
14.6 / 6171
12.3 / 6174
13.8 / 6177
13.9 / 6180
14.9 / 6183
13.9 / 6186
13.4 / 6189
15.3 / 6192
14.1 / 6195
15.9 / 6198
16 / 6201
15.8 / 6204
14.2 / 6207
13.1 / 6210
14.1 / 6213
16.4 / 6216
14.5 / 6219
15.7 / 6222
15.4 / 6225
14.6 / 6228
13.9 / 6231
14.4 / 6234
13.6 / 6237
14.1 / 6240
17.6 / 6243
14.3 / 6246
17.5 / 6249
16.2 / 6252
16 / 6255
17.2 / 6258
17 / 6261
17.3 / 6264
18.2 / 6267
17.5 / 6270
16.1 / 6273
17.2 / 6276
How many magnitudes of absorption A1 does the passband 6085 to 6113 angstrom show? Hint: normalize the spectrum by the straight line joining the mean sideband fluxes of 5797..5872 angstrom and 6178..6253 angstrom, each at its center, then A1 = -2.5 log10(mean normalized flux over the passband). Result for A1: 0.12 mag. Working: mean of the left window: 15.1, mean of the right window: 14.9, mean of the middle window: 13.4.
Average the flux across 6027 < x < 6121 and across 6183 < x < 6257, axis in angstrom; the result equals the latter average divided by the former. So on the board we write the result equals 1.0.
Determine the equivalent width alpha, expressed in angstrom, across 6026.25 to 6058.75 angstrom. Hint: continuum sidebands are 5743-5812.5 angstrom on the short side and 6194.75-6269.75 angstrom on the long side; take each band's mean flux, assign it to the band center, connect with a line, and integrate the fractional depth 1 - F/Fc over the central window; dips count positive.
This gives 1.8 angstrom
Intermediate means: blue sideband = 15.6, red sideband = 15.5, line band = 14.7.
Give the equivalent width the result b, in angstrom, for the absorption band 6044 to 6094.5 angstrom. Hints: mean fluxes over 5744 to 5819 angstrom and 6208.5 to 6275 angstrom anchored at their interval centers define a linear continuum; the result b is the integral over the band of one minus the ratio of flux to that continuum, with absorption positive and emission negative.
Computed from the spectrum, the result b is 4.5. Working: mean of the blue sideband 15.7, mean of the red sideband 15.7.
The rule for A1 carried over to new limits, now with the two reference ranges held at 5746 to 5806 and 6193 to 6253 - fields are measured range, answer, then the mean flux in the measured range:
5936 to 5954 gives 0.12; 13.8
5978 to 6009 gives 0.08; 14.2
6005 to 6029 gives 0.06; 14.5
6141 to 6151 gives 0.04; 14.6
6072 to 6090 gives 0.11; 13.7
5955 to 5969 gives 0.05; 14.5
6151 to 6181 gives 0.12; 13.5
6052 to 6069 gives 0.08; 14.1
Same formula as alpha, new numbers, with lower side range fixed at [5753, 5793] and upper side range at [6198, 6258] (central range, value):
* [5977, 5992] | 1.2 angstrom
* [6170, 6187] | 1.5 angstrom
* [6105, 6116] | 0.5 angstrom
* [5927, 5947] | 1.2 angstrom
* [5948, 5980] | 1.4 angstrom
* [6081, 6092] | 1.8 angstrom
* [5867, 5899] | 2.4 angstrom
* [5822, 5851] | 1.5 angstrom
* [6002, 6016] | 0.6 angstrom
